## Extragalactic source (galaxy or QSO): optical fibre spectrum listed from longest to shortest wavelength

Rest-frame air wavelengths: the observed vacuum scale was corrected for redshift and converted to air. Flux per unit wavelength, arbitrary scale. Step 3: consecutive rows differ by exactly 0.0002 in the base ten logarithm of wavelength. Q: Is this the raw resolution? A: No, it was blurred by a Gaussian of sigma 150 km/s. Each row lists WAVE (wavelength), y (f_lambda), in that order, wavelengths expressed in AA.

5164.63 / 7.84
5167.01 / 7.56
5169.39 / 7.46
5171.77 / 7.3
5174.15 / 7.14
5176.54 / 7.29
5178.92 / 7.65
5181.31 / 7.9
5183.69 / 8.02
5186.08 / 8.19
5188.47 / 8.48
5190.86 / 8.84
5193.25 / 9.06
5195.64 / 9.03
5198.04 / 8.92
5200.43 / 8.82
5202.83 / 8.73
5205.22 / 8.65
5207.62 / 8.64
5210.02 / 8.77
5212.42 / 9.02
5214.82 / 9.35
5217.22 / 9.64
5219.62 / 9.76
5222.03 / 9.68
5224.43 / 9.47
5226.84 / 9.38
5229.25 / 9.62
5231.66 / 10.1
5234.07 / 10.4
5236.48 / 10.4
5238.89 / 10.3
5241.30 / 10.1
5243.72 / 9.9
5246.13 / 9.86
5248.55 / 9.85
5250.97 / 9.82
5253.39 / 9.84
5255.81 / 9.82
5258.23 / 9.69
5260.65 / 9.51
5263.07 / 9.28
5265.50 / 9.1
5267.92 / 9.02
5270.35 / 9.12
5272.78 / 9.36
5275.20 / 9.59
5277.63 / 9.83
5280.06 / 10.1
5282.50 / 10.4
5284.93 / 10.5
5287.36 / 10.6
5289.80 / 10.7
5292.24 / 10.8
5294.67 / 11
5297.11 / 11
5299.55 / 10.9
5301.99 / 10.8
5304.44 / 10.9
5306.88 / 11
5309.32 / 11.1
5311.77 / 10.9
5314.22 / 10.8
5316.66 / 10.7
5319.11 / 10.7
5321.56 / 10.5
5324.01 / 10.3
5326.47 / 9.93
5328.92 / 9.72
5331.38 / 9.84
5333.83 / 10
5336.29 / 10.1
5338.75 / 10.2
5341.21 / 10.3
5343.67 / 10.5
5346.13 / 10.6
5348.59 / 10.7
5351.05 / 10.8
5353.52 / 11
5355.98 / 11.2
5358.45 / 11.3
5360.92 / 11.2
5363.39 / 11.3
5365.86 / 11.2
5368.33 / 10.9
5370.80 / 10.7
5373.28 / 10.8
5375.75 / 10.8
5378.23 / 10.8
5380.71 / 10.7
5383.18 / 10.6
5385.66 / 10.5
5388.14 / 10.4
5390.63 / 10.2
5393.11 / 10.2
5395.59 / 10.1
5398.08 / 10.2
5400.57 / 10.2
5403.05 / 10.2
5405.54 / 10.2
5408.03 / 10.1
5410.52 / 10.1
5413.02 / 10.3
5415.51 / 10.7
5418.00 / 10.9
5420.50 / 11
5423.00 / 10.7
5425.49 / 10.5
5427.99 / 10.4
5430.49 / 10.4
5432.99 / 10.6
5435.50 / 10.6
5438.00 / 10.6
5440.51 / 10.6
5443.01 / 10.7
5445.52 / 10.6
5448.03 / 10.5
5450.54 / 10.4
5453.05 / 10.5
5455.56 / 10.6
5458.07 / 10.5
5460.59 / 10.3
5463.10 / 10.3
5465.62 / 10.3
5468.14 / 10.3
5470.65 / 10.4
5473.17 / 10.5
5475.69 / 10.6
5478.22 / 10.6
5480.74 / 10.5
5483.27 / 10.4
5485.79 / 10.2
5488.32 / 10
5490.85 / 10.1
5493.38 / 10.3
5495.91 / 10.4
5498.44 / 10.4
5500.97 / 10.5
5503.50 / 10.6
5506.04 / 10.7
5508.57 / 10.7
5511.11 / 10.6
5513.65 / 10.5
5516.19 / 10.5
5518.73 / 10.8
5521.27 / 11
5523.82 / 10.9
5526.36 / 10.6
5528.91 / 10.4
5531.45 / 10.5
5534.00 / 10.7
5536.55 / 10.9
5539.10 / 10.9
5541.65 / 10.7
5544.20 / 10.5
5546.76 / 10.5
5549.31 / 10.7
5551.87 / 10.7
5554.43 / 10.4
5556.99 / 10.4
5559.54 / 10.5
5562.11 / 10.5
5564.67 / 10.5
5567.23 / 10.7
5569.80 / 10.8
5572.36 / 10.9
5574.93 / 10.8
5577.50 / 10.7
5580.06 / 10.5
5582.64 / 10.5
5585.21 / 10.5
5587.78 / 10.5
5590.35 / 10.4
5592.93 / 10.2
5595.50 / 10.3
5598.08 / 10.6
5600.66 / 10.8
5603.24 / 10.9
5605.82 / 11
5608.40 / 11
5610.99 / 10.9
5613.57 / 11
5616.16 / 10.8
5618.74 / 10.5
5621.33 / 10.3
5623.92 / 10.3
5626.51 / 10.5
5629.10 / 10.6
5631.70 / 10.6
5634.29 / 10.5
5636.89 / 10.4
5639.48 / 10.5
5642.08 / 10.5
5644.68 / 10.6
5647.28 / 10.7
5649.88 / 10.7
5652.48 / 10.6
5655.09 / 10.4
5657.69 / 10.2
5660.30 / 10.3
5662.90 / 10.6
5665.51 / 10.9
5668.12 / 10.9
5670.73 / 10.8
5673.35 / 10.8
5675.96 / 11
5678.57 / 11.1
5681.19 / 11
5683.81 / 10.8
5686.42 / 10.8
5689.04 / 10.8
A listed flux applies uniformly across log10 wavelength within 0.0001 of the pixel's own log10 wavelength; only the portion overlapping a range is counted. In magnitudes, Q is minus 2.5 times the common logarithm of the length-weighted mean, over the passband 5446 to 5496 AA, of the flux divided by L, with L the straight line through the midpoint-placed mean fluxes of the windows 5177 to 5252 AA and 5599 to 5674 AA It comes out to -0.03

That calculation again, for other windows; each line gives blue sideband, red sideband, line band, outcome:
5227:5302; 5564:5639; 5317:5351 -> -0.015 mag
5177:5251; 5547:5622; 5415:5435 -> -0.066 mag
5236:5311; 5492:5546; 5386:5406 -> 0.016 mag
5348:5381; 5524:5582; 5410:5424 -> 0.024 mag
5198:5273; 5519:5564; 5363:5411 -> -0.046 mag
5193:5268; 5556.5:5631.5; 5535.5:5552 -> -0.024 mag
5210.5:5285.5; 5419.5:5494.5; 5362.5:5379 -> -0.079 mag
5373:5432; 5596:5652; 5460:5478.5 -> 0.011 mag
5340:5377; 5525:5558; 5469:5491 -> 0.033 mag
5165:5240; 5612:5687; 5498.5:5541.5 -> -0.058 mag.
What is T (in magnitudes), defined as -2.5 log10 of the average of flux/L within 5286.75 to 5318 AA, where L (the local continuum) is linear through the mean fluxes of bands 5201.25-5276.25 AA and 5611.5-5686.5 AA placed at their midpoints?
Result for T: -0.12 mag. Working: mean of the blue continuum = 9.54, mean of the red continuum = 10.6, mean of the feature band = 10.9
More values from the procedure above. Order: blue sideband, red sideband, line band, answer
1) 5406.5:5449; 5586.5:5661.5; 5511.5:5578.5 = -0.009 mag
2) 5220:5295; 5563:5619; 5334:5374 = -0.068 mag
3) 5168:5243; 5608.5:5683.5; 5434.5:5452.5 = -0.076 mag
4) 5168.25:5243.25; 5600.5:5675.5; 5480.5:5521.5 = -0.039 mag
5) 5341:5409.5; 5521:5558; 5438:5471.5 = 0.018 mag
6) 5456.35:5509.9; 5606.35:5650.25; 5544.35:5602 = -0.002 mag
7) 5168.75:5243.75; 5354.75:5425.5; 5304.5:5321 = -0.099 mag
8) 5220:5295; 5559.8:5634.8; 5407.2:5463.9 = -0.026 mag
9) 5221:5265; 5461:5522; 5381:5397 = -0.017 mag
